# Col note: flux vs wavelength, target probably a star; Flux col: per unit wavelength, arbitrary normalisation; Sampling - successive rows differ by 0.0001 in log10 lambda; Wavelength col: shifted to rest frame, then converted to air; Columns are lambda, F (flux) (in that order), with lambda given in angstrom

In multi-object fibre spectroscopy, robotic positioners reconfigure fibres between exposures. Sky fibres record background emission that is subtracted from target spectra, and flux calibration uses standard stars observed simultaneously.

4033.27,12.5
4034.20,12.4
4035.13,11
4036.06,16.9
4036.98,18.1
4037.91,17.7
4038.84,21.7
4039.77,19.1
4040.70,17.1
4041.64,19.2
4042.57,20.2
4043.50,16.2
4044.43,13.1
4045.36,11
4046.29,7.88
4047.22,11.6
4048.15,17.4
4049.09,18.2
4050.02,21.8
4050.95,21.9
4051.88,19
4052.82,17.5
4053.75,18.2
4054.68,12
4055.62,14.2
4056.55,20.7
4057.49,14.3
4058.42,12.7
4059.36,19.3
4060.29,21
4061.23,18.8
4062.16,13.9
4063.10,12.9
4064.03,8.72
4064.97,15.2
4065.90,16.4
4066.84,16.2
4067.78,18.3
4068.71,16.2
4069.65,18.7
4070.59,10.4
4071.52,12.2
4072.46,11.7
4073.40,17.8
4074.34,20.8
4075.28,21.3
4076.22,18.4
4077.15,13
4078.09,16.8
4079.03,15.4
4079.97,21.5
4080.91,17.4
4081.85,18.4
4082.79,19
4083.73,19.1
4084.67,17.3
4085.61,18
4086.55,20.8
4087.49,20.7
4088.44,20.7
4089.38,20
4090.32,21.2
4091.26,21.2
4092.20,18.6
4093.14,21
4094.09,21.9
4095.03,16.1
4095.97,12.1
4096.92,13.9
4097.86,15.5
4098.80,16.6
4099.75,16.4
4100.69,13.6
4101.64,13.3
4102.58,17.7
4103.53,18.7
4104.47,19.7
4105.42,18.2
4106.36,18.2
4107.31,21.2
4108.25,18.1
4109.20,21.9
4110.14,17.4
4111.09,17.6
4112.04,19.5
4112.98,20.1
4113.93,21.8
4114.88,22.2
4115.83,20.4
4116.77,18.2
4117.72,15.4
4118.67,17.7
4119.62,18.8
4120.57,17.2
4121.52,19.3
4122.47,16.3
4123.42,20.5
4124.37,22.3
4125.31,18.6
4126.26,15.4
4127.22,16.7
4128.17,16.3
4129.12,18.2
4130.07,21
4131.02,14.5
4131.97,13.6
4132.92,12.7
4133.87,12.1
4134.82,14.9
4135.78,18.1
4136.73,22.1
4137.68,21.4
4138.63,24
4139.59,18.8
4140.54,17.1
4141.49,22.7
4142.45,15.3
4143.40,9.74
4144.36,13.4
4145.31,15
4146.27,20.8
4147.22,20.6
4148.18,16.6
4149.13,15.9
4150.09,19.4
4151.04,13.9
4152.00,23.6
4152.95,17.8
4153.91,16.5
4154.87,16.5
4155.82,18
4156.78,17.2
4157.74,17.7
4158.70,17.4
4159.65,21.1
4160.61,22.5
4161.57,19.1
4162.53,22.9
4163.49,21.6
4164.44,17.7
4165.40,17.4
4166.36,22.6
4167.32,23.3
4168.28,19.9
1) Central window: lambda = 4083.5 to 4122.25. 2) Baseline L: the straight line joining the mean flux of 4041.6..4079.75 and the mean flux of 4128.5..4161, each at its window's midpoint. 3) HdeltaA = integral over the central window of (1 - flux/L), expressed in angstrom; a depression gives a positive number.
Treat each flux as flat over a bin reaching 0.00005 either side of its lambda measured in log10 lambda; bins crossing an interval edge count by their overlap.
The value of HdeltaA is -3.62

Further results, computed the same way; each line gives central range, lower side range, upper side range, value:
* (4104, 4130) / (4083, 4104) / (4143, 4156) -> -1.9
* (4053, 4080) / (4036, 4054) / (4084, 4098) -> 2.8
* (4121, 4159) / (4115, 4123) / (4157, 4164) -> 3.2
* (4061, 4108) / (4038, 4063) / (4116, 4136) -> -0.8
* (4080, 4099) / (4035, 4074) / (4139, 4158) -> -2.3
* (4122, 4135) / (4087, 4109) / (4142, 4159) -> 0.6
